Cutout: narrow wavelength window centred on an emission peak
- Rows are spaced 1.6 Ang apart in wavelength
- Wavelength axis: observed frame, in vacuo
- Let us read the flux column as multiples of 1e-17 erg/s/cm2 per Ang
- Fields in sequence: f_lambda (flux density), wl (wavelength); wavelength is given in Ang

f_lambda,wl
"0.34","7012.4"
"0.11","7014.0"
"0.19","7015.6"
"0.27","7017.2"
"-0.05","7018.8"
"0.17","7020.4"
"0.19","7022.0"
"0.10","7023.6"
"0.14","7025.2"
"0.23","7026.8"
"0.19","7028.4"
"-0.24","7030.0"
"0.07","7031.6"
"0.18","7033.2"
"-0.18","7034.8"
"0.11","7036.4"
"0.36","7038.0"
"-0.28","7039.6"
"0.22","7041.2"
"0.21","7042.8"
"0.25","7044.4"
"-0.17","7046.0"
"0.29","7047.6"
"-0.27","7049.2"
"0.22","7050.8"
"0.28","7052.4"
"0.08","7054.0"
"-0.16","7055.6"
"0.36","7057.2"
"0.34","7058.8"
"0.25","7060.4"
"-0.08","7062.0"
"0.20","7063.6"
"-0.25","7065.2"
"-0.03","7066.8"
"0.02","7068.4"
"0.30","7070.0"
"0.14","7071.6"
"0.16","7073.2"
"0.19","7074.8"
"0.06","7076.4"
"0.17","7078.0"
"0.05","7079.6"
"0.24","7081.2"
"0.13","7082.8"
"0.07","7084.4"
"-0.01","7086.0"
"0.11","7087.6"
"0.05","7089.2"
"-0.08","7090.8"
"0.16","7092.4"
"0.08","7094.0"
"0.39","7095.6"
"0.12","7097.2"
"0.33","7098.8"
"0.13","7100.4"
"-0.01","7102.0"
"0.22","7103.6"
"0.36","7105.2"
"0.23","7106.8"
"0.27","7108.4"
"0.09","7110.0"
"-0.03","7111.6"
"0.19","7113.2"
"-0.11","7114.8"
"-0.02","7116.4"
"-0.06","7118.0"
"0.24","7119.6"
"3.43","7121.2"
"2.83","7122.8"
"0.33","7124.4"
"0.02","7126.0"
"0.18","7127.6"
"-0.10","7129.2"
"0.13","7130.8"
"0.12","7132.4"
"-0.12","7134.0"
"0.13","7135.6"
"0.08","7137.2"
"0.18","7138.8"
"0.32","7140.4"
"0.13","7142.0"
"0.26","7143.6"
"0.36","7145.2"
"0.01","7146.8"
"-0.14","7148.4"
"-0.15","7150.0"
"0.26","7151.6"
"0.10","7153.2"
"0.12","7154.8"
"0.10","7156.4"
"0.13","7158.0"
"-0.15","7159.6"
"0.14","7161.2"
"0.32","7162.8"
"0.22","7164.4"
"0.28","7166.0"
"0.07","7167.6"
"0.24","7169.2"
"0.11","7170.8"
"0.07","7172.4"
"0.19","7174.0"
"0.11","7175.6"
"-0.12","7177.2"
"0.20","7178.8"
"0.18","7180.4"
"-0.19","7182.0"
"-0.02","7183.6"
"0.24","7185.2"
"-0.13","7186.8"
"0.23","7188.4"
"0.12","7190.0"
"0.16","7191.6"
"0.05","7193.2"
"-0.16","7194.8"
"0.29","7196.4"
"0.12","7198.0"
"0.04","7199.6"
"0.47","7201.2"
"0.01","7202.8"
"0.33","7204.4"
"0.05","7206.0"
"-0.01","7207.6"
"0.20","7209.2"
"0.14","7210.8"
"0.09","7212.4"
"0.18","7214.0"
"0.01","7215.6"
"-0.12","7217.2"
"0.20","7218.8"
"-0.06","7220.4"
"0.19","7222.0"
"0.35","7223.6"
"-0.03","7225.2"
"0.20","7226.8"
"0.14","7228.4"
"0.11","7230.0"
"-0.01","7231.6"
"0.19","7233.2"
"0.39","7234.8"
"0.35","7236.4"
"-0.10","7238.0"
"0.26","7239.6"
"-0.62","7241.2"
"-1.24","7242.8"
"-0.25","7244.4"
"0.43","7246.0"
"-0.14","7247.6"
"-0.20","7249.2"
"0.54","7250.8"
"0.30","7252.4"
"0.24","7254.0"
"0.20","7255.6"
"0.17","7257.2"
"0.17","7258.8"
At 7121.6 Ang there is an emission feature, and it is H-alpha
